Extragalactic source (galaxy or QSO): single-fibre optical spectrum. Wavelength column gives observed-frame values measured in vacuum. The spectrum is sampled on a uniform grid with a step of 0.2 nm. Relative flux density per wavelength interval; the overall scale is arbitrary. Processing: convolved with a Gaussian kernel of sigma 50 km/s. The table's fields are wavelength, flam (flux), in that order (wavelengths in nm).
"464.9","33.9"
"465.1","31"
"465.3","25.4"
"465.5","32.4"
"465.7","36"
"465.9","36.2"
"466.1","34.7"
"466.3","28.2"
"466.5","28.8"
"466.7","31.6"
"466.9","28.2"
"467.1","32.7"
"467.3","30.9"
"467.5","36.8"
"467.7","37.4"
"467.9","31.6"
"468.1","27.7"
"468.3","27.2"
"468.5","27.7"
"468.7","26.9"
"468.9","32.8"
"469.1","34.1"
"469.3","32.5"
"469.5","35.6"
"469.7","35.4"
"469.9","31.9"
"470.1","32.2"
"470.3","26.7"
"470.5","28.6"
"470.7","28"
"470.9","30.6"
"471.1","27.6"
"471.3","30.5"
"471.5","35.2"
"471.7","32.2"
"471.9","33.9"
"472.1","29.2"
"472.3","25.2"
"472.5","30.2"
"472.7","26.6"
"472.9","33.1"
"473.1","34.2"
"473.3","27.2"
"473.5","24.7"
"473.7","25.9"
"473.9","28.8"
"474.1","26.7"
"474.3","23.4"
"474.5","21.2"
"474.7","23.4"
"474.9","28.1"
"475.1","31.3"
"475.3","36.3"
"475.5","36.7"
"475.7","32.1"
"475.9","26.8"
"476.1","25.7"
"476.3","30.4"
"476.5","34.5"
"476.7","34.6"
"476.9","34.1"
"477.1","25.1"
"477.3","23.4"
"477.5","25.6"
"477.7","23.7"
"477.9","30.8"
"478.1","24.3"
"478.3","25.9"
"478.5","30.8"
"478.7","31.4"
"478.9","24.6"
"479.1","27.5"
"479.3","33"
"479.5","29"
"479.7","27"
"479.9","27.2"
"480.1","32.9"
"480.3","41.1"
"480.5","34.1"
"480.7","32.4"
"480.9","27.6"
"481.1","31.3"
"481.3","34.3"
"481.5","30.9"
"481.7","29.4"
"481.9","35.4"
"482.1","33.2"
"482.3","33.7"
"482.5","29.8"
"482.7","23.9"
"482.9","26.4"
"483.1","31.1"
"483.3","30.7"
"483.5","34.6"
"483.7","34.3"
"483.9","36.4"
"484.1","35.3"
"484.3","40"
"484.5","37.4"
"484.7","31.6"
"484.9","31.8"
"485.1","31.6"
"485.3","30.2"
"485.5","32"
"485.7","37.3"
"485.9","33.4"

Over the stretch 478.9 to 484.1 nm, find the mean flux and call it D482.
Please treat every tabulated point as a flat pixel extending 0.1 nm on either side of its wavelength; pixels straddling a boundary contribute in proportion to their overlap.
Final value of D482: 31.4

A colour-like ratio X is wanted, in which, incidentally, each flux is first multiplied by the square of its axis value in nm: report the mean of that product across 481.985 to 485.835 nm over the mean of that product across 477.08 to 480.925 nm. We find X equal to 1.15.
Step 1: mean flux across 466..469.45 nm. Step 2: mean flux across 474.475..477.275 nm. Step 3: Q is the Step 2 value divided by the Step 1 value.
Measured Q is 1.0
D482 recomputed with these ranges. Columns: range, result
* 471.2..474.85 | 28.4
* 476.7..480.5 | 29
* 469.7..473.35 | 30.4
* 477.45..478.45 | 26.3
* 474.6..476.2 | 30.1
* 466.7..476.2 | 30.1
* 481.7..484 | 31.7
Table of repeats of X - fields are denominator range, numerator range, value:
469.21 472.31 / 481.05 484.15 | 1.08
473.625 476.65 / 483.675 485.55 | 1.23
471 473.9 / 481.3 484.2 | 1.12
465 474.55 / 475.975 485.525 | 1.07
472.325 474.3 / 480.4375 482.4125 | 1.18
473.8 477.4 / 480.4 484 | 1.12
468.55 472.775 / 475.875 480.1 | 0.96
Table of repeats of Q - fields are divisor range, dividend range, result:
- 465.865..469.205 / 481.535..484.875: 1.04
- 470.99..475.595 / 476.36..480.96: 1.01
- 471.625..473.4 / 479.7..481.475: 1.07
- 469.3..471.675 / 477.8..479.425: 0.91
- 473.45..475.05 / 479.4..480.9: 1.24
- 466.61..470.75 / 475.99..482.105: 0.96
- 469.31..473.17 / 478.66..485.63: 1.03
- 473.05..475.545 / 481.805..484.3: 1.16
